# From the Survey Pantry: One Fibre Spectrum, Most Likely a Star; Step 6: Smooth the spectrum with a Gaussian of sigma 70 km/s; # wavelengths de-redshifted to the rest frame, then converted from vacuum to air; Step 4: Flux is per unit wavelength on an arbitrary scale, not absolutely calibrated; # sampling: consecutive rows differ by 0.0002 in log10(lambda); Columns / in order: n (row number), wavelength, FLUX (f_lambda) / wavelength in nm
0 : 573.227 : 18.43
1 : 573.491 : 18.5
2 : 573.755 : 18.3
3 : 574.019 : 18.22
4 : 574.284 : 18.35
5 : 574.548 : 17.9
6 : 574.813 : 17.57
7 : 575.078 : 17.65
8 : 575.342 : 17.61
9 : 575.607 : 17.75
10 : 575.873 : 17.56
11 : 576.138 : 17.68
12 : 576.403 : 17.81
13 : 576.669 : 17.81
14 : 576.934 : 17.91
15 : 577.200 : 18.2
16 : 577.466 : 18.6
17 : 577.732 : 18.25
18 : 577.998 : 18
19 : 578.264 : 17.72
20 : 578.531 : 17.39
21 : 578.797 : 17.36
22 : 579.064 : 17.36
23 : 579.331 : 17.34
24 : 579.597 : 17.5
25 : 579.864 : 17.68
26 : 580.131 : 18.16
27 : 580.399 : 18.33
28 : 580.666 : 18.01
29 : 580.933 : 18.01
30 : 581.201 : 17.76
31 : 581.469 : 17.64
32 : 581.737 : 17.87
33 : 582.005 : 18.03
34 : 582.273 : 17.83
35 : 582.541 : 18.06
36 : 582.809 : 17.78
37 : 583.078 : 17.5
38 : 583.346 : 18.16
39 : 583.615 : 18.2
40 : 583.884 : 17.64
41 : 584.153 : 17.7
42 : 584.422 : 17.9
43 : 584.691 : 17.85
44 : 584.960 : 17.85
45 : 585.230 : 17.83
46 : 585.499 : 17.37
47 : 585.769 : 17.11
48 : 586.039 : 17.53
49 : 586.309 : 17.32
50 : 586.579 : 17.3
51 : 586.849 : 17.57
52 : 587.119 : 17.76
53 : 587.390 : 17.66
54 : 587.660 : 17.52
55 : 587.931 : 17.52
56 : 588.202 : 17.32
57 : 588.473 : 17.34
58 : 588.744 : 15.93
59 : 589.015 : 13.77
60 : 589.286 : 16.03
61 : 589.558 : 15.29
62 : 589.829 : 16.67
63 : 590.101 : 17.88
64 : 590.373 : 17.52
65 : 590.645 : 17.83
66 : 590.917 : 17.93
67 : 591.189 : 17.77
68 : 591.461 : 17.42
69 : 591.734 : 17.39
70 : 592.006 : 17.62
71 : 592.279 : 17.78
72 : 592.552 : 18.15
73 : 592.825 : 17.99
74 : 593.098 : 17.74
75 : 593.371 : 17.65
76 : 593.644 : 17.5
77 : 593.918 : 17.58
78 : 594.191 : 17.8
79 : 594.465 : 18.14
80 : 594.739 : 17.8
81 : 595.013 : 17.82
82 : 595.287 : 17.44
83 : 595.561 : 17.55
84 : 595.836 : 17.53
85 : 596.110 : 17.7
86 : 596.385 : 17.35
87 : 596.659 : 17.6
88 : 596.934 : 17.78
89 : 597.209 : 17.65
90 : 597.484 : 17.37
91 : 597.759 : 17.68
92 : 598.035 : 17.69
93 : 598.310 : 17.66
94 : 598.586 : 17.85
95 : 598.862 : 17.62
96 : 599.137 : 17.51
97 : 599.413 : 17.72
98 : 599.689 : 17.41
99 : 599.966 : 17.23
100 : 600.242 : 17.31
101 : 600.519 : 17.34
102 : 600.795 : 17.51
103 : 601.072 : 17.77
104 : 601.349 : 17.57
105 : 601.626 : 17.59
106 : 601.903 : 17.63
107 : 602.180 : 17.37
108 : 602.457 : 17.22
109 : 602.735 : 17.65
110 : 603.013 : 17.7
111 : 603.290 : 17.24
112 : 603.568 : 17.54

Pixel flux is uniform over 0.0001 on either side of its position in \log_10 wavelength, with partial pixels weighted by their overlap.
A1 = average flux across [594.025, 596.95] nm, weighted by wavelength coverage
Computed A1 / 17.7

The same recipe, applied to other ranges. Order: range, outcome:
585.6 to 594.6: 17.3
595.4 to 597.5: 17.6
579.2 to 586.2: 17.8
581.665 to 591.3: 17.4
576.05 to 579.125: 17.9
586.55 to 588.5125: 17.5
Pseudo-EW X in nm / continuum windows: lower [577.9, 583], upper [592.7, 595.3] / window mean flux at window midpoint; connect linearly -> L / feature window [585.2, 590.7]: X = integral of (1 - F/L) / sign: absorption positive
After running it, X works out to 0.23 nm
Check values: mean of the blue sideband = 17.8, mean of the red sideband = 17.8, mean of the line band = 17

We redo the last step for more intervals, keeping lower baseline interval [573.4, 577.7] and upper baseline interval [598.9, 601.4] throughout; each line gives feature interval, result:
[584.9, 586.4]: 0.02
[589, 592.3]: 0.11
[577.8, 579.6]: 0.04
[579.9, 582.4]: -0.01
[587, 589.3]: 0.12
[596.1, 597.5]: 0.00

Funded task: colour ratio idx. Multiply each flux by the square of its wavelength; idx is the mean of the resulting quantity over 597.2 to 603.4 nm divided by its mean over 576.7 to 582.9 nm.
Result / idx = 1.05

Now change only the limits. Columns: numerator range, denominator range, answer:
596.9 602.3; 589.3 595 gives 1.03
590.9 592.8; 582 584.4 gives 1.02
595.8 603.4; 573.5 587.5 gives 1.05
